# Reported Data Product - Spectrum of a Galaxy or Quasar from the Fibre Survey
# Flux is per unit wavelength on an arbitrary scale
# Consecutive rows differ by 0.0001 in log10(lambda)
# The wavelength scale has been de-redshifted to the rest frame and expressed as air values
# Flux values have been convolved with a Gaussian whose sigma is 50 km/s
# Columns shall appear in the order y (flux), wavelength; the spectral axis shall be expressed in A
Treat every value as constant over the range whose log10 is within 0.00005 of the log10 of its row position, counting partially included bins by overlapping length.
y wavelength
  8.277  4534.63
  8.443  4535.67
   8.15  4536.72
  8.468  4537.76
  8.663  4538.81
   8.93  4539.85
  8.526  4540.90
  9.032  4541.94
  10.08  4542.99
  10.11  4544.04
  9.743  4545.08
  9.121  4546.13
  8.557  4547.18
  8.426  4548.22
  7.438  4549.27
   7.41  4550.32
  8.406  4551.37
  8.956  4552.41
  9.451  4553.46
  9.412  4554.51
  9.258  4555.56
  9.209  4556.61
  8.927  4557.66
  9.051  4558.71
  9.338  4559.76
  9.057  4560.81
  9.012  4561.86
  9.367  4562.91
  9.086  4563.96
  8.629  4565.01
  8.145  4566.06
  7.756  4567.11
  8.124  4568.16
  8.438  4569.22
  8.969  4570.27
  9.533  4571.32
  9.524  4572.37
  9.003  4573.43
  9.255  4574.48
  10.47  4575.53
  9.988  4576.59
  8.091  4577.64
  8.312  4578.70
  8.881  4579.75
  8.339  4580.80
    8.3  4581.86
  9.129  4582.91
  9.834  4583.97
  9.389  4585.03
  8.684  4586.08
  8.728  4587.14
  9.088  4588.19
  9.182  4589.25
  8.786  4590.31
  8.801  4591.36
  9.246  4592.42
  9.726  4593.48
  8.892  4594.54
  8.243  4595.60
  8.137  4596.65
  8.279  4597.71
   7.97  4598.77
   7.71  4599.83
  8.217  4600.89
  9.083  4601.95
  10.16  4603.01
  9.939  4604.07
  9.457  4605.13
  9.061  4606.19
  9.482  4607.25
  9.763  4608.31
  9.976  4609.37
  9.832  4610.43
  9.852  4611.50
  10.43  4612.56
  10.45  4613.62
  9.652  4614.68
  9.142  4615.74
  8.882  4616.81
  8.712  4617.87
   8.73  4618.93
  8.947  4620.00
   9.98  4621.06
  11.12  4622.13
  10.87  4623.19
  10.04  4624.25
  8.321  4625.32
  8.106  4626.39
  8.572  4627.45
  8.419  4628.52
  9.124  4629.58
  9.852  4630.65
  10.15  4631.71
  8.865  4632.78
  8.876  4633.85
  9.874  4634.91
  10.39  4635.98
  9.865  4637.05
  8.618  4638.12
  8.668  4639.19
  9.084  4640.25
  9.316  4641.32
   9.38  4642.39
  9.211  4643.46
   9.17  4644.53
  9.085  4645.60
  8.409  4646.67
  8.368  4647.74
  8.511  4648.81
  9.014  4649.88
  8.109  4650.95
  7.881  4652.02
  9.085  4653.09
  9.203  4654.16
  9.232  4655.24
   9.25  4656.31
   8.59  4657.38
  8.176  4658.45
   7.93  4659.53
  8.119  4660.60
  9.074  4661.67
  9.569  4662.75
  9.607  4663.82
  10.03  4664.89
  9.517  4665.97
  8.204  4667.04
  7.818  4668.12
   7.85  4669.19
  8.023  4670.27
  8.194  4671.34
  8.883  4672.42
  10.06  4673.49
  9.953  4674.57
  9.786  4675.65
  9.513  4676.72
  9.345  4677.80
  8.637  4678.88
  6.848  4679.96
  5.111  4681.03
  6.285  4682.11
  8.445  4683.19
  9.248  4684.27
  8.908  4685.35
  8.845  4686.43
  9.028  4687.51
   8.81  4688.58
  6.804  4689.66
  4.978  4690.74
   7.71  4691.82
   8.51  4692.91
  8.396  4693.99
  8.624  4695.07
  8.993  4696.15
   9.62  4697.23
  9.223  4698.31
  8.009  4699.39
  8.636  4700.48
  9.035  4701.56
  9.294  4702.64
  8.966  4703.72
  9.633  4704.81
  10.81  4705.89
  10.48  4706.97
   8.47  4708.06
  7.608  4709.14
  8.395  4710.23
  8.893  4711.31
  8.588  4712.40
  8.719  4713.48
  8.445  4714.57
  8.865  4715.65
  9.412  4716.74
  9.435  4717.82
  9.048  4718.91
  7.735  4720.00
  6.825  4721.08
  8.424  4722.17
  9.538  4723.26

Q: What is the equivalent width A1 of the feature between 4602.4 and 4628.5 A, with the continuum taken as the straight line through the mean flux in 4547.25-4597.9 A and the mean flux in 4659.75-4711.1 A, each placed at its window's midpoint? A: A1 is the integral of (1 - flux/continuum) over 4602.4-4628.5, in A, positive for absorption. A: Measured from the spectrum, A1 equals -2.2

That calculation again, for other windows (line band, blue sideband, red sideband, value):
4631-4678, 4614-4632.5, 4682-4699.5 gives -0.7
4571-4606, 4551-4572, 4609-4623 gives 1.2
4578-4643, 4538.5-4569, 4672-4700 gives -4.0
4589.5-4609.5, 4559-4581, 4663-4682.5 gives -0.3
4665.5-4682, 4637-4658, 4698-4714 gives 0.9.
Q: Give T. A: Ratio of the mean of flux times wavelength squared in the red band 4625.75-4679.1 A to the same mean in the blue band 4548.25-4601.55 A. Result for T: 1.05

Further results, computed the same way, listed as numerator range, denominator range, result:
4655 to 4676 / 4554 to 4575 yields 1.04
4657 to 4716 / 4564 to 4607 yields 1.01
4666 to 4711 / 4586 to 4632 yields 0.96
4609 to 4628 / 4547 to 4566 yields 1.11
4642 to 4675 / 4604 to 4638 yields 0.94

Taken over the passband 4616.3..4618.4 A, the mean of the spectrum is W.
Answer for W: 8.82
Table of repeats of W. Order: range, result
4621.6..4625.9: 10.1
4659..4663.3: 8.69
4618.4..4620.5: 8.82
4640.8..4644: 9.29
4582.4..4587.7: 9.15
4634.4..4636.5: 10.1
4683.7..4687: 8.98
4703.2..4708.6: 9.67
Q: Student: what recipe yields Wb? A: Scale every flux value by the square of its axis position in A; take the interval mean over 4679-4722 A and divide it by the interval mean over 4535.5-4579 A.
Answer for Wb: 1.0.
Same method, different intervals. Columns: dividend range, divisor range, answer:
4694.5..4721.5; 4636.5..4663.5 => 1.03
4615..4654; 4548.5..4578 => 1.06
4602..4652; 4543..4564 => 1.07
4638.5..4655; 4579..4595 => 1.01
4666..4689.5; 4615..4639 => 0.93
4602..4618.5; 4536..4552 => 1.14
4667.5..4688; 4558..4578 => 0.99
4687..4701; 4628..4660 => 0.94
